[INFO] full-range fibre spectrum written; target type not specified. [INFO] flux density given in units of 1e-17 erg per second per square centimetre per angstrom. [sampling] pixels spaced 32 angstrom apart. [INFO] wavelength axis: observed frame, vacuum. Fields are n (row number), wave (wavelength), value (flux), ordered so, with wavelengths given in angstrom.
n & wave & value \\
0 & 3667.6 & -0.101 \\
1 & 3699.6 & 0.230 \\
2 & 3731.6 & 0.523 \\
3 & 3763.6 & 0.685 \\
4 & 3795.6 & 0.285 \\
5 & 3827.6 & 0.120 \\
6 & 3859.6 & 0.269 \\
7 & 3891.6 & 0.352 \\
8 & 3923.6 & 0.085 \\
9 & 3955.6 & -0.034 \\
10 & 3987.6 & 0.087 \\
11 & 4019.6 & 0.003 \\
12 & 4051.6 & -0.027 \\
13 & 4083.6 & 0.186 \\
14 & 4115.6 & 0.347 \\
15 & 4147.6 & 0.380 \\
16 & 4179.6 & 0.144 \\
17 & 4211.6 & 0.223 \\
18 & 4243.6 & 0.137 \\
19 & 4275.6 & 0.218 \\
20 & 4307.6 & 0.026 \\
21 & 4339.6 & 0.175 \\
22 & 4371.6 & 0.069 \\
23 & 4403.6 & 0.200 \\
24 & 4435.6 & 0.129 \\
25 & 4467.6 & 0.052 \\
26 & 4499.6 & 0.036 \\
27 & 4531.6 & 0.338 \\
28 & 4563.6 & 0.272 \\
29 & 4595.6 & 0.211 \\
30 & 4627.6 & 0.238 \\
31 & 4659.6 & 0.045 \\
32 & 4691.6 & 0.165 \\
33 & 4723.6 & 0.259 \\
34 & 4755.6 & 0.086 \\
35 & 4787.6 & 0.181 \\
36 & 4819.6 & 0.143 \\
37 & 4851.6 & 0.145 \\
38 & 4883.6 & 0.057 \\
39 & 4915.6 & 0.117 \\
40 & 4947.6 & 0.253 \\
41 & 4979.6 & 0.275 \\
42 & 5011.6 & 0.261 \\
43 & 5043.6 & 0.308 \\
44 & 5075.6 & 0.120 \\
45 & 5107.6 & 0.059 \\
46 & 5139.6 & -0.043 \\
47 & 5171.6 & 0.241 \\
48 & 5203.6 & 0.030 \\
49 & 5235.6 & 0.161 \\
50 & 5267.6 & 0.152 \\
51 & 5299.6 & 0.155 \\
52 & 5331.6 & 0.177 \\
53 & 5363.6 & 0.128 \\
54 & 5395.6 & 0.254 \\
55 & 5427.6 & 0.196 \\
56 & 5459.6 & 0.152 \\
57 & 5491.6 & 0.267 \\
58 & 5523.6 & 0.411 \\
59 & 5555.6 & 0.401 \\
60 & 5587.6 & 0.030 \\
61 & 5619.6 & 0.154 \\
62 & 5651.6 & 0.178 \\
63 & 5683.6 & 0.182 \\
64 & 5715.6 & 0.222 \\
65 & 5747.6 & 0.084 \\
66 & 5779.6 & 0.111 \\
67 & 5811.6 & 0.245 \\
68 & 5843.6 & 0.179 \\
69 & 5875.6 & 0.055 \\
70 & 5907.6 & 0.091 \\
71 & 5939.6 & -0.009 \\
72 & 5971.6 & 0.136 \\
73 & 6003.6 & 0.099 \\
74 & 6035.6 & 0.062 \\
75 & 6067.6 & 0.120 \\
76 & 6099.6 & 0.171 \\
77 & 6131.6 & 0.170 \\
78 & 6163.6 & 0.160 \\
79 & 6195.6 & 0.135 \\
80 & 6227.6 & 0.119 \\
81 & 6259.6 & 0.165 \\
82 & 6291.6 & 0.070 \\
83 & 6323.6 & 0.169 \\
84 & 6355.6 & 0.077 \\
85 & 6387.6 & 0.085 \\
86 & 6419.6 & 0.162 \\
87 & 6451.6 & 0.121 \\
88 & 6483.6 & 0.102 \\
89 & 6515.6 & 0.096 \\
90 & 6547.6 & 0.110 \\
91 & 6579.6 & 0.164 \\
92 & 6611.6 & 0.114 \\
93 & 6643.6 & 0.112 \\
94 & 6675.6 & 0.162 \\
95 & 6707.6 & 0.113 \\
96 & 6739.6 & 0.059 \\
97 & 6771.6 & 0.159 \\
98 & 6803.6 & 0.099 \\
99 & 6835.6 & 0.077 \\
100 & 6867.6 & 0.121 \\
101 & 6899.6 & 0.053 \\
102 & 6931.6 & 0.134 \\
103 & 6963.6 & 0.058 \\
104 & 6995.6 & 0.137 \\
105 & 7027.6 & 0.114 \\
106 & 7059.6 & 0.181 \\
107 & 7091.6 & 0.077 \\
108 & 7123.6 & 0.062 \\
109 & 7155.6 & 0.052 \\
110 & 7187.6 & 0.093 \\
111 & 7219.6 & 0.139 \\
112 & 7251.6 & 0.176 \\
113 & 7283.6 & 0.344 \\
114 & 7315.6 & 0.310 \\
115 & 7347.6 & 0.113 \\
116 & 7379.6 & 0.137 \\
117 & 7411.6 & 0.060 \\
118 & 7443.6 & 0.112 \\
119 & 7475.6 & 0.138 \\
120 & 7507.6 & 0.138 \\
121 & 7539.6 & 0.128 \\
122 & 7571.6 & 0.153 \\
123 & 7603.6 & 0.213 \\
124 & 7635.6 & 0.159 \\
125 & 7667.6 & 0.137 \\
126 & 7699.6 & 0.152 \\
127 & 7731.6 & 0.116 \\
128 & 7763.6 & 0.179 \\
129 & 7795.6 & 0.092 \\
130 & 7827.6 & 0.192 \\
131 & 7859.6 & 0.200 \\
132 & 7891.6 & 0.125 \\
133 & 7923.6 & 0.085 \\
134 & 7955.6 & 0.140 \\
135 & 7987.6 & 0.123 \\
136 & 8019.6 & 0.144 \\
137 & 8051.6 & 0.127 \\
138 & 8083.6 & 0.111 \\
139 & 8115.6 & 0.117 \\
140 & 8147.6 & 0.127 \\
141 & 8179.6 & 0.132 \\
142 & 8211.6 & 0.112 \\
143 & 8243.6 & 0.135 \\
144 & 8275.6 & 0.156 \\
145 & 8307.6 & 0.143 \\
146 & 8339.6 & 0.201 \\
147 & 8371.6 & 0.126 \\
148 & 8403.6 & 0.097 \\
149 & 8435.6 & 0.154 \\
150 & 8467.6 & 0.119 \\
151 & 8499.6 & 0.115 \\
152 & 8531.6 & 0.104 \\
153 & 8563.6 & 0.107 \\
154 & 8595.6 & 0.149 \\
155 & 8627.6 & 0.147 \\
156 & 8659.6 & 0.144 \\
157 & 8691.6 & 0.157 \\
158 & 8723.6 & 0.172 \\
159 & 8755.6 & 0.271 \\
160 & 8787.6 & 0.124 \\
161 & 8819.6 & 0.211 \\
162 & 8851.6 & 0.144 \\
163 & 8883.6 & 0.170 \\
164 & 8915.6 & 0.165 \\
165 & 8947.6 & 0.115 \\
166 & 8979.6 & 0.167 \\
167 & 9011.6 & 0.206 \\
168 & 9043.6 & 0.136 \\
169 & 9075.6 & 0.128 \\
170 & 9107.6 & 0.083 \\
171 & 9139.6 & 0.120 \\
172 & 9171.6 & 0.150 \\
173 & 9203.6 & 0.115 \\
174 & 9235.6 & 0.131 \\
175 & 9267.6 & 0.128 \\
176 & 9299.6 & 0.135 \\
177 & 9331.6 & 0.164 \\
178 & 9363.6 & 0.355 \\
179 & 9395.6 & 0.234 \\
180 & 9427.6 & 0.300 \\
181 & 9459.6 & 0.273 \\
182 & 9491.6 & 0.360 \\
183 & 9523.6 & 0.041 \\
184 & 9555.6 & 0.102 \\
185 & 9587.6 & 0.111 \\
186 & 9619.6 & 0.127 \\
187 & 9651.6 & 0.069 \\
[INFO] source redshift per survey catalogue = 0.11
